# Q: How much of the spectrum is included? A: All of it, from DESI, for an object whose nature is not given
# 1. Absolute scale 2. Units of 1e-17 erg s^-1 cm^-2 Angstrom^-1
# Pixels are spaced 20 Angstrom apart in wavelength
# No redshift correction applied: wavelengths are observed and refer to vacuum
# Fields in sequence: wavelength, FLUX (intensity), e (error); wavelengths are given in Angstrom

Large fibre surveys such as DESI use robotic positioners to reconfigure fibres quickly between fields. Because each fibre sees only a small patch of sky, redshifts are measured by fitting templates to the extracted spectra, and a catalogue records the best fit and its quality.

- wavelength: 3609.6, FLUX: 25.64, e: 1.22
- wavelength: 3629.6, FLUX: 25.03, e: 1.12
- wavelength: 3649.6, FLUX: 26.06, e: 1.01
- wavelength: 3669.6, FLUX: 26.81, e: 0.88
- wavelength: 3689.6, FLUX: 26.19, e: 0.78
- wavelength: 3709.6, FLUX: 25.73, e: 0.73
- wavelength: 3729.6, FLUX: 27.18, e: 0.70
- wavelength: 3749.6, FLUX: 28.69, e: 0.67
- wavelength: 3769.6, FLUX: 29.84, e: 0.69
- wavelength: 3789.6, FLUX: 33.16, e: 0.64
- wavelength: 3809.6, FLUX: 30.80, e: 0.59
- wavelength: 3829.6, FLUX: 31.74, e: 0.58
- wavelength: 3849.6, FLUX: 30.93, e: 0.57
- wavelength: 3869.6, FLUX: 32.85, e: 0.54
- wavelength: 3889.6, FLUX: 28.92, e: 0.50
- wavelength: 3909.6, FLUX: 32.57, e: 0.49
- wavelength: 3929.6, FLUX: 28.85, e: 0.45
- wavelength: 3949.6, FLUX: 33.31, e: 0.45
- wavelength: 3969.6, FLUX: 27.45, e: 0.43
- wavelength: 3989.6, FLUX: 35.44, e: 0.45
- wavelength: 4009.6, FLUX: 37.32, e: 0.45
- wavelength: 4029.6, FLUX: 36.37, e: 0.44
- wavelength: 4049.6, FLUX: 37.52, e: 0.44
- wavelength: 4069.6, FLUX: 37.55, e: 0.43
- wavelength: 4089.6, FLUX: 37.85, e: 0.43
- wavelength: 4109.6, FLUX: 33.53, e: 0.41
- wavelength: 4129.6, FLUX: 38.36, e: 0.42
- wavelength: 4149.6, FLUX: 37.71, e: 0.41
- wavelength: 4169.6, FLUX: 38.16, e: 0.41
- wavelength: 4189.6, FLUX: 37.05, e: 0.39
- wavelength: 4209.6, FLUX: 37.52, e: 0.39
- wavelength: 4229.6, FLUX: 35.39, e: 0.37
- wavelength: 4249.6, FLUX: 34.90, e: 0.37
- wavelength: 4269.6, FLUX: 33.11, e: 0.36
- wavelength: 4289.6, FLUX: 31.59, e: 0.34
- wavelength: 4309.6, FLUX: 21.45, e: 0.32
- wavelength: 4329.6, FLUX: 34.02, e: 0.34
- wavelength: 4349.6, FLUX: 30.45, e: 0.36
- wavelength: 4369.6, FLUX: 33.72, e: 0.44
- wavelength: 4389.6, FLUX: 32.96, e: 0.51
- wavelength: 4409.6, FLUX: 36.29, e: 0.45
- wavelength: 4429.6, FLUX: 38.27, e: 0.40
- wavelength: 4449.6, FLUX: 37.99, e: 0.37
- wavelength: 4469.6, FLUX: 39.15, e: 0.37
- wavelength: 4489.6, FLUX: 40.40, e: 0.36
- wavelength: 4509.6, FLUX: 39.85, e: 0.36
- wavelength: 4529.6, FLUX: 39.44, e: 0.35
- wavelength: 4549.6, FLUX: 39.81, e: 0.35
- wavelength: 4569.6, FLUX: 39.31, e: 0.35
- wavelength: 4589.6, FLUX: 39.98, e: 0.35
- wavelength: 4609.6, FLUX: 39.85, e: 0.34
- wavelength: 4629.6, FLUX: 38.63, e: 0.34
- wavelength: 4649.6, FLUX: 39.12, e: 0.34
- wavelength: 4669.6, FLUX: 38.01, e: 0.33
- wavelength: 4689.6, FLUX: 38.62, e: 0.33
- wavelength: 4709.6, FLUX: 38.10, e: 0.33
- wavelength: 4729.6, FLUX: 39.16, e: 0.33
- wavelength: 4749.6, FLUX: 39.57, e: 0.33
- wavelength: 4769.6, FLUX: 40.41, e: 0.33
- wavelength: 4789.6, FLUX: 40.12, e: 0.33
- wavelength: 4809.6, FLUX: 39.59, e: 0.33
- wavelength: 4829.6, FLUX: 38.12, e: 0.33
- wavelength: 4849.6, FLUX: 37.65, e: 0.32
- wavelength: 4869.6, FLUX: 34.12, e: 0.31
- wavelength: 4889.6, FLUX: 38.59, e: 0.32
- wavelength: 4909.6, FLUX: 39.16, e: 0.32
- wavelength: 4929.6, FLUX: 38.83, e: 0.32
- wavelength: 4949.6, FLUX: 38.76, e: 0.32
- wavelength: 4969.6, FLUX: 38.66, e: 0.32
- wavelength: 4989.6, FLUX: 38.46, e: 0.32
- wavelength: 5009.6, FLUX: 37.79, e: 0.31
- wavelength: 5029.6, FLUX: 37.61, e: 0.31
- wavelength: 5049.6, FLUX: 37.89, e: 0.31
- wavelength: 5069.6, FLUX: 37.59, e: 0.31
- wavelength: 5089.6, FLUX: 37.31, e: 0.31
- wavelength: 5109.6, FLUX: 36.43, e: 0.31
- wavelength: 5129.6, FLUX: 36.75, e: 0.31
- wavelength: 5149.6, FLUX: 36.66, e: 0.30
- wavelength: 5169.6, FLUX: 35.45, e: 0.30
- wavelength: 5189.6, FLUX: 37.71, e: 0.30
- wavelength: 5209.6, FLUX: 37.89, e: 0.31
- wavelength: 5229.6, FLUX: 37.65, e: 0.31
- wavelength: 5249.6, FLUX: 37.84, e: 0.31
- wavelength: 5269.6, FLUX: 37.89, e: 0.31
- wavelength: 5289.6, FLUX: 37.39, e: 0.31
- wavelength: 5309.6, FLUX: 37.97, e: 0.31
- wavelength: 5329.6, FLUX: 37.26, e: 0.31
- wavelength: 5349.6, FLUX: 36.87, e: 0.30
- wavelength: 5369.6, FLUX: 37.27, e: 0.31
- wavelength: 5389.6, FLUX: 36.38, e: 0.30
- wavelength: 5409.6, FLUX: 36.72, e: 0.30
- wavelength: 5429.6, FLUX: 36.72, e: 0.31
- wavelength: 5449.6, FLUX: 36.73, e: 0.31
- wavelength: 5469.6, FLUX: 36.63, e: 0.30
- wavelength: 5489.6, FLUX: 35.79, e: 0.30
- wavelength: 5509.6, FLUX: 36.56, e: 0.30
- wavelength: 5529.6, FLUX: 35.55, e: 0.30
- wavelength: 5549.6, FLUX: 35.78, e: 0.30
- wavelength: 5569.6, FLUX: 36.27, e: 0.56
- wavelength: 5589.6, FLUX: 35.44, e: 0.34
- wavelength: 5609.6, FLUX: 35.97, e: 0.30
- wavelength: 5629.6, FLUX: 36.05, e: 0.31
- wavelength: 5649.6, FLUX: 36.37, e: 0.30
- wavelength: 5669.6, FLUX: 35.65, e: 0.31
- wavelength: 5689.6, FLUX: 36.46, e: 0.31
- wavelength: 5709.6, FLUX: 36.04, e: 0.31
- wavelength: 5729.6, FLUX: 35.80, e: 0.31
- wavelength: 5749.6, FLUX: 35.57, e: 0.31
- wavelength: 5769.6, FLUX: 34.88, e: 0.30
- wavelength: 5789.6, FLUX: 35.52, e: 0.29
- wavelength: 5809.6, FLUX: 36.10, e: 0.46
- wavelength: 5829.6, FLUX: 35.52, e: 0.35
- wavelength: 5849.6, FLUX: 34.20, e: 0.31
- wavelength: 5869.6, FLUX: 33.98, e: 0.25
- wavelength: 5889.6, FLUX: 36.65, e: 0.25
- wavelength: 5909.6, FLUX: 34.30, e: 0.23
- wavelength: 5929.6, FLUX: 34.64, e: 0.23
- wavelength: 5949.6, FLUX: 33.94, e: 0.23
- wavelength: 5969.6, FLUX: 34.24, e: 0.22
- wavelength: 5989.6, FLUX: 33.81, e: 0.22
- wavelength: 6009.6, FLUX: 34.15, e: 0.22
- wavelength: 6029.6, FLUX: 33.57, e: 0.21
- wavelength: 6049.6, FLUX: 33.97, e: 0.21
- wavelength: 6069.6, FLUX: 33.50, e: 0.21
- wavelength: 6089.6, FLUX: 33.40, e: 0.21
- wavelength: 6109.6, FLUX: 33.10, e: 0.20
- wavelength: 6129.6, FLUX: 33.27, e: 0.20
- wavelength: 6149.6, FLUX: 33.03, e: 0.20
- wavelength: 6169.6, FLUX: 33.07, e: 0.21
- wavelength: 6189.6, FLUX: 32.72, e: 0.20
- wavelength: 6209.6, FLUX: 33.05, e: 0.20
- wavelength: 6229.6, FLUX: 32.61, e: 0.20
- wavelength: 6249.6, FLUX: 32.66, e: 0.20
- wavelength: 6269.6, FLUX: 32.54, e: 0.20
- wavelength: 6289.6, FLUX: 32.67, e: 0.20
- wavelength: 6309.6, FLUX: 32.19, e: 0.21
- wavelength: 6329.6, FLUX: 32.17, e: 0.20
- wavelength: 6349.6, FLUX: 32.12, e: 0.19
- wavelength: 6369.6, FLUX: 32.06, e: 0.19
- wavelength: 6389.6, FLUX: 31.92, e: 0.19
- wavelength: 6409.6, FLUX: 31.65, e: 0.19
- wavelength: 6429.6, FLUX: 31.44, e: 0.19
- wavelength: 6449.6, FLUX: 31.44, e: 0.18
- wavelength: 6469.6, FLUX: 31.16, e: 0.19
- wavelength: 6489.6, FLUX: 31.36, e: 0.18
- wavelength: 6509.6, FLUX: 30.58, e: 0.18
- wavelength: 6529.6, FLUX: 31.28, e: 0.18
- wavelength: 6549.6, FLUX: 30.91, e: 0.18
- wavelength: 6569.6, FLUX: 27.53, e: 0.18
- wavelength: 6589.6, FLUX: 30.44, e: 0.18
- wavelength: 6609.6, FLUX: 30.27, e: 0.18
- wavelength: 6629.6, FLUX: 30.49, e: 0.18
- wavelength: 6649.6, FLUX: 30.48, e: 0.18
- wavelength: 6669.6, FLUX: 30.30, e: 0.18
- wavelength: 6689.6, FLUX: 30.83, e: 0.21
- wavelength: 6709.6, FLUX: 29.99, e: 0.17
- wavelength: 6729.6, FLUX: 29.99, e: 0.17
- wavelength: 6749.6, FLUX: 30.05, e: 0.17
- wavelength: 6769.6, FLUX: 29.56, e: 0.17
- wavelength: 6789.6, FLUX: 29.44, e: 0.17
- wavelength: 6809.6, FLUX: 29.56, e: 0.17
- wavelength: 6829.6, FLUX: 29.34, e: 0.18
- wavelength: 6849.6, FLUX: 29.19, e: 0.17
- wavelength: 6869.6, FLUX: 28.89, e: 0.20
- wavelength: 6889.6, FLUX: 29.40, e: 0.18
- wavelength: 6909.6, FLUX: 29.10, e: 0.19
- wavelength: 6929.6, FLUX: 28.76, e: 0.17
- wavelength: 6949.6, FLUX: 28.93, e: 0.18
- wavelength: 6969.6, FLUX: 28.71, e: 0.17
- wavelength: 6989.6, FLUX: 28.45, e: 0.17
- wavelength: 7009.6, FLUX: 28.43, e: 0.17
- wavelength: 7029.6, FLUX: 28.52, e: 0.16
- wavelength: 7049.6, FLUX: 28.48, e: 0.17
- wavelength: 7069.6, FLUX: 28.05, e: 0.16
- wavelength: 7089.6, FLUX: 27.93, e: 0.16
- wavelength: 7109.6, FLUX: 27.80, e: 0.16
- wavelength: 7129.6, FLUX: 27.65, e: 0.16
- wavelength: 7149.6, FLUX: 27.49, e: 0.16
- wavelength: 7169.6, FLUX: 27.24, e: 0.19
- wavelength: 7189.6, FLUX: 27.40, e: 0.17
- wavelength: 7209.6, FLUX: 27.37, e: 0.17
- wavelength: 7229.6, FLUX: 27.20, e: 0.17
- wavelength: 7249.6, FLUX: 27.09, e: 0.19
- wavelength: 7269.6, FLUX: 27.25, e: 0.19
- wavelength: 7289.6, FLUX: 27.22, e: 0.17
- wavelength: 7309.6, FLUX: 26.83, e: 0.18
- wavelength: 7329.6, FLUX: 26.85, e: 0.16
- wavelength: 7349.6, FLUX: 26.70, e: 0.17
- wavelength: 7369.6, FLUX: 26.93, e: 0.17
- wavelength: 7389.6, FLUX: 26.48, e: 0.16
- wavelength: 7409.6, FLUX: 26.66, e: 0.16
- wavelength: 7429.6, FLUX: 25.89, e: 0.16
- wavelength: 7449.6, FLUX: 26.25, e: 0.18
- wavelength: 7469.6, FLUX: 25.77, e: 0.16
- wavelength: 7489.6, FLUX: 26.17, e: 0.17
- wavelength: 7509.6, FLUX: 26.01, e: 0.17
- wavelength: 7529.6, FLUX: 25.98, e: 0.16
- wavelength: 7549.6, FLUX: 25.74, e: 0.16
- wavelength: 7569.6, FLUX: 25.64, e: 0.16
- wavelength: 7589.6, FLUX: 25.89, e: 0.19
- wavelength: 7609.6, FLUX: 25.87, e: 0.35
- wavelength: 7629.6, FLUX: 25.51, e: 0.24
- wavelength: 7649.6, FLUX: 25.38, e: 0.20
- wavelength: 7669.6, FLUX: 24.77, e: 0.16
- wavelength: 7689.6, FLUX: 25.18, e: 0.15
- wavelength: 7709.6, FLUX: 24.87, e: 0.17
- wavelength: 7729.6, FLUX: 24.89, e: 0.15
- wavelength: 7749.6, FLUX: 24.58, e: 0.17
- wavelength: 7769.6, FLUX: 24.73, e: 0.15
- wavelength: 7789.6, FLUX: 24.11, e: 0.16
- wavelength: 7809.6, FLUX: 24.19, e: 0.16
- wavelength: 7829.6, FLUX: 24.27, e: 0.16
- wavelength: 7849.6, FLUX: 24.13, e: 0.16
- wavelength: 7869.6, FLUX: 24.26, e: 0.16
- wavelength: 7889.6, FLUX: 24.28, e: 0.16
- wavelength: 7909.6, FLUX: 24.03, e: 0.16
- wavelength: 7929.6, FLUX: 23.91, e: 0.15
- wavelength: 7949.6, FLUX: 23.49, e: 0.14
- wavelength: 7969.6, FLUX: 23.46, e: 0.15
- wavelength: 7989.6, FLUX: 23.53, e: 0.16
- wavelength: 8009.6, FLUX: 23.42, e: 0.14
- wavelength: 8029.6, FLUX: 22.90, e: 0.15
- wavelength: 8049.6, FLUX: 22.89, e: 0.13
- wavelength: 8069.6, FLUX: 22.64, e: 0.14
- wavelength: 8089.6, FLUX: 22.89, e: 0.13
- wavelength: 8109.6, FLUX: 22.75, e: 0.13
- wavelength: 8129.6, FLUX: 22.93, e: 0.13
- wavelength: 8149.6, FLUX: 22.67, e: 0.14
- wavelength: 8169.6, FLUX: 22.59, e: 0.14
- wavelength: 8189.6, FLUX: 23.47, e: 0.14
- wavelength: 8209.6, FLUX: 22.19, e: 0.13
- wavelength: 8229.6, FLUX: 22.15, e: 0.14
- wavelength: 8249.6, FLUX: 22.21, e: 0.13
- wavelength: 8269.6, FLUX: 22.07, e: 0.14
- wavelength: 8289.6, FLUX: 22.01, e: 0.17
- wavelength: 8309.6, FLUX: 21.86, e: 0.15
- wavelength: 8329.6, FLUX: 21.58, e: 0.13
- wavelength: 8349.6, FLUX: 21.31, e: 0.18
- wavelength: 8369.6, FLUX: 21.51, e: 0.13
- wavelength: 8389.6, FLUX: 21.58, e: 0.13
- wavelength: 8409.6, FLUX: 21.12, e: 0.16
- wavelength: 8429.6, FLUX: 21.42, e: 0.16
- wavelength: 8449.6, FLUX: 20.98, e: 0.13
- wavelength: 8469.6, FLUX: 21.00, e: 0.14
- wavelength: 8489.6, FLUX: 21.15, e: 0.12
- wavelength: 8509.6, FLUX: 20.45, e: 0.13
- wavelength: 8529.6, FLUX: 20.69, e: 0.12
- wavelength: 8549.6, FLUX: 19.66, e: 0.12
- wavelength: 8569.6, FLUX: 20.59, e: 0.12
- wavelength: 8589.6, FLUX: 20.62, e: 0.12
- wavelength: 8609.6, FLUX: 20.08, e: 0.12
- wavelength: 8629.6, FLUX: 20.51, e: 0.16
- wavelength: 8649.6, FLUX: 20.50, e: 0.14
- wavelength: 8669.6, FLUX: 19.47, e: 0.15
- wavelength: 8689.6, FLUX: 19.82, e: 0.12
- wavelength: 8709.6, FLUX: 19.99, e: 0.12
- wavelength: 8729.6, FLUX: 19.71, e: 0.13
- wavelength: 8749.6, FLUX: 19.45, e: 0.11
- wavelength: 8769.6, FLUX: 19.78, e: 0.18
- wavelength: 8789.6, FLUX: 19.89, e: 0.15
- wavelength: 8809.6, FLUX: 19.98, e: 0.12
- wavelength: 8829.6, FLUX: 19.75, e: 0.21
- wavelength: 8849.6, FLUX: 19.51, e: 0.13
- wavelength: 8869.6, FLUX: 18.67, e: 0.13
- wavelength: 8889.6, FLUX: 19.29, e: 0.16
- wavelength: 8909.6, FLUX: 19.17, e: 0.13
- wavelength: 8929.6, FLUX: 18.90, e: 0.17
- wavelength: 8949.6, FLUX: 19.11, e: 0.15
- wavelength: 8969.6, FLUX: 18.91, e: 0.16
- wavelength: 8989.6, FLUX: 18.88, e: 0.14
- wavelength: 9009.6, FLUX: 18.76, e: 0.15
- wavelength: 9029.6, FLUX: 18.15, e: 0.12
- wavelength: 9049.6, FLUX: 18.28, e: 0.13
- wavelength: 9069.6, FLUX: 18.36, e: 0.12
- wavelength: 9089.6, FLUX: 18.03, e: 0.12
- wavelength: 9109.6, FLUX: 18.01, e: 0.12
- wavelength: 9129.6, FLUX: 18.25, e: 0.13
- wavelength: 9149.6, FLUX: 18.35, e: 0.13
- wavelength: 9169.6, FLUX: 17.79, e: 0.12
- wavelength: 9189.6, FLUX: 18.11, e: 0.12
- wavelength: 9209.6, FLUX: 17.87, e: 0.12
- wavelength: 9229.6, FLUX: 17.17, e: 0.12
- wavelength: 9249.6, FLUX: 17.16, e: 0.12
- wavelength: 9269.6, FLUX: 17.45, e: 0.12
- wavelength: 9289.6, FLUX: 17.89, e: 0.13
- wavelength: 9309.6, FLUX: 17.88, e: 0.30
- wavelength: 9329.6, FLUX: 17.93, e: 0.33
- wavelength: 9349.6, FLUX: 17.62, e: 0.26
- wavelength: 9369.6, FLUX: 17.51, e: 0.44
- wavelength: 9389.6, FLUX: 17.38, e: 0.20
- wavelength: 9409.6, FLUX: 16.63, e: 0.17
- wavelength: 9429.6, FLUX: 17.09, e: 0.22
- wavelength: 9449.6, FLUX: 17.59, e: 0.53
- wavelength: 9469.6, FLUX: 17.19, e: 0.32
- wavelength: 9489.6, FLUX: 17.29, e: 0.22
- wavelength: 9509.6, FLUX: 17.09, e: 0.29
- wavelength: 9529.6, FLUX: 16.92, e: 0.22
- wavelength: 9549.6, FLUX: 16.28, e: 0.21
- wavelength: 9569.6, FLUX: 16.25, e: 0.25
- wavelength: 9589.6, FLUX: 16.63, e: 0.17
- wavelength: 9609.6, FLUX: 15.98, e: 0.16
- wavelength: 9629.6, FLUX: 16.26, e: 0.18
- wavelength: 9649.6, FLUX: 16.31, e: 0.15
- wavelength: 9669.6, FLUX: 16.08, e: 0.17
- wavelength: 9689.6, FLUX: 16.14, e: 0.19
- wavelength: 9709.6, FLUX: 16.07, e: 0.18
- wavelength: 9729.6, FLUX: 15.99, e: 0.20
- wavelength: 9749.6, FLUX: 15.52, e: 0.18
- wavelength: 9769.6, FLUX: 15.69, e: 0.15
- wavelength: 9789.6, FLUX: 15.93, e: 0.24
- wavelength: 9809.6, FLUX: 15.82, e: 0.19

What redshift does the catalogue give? 0.00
